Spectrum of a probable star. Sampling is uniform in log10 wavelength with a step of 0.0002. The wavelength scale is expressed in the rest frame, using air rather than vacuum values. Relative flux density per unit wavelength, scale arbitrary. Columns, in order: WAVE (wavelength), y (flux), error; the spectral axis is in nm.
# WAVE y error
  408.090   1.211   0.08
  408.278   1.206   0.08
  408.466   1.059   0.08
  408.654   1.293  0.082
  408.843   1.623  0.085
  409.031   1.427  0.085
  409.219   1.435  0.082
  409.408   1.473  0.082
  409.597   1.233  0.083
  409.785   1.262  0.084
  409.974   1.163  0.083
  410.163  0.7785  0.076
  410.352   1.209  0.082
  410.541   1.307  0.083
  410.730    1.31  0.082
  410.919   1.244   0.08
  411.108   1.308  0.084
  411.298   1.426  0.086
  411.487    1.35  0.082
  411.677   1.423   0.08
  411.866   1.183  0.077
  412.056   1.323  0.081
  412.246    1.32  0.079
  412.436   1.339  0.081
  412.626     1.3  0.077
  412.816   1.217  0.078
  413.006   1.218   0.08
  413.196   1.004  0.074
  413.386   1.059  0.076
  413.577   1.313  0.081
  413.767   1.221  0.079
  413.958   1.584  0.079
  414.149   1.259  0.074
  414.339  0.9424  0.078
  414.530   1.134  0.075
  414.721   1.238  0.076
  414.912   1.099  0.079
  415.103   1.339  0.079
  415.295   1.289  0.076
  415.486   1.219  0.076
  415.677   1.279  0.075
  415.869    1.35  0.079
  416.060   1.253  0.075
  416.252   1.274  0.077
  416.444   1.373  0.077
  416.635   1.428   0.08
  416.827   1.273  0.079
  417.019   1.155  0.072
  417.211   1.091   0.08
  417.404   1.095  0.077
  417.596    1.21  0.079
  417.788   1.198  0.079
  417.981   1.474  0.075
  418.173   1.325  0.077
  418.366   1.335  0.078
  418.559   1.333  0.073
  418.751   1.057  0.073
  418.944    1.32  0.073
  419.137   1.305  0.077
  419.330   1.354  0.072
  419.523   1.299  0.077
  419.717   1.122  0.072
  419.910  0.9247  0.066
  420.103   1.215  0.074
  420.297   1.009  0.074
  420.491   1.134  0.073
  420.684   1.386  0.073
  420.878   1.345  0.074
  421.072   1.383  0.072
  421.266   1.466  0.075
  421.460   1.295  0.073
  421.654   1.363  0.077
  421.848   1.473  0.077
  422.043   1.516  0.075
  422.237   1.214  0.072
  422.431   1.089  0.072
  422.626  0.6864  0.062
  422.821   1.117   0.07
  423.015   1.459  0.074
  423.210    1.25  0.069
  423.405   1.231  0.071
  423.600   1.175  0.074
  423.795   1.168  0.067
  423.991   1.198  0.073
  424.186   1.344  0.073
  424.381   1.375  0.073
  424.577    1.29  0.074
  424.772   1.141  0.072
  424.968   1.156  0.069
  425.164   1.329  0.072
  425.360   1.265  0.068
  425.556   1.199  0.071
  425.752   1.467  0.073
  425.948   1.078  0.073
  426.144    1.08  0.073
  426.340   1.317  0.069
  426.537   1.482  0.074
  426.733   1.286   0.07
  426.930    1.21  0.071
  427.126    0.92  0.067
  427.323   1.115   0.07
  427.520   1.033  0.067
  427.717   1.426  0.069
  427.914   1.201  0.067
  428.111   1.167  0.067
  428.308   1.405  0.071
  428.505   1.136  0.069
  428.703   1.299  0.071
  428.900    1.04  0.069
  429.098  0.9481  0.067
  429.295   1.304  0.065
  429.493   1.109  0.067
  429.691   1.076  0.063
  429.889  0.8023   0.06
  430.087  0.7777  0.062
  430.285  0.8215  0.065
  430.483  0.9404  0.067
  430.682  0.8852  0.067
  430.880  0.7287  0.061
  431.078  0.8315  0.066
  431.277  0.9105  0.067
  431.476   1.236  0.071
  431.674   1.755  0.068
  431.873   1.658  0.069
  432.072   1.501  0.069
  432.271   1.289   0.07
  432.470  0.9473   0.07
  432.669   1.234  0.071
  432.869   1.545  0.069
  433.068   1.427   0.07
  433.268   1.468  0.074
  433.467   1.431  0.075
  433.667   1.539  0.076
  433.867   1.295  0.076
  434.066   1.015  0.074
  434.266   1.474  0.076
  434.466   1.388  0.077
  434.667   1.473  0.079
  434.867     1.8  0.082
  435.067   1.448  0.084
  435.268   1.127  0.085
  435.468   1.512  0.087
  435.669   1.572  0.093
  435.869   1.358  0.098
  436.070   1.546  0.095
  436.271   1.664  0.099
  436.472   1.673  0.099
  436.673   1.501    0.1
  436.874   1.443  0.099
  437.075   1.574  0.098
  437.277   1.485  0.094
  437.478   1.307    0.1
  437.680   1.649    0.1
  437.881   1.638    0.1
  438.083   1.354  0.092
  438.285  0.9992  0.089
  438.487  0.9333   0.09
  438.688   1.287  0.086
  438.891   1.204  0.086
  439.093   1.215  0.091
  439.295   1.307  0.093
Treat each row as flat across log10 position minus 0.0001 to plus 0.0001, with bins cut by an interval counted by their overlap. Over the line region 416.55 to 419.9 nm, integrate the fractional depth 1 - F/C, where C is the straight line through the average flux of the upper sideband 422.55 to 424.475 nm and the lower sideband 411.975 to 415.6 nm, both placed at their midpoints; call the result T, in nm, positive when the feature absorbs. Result -0.076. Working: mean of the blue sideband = 1.23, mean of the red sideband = 1.21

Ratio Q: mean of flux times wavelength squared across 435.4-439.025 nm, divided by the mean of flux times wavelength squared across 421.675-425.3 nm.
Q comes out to 1.23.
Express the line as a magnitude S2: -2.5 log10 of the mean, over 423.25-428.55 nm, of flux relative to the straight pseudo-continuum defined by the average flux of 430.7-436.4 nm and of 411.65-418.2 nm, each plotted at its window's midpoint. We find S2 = 0.07 mag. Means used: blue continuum 1.25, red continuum 1.36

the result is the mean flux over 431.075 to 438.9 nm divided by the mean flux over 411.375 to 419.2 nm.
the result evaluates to 1.1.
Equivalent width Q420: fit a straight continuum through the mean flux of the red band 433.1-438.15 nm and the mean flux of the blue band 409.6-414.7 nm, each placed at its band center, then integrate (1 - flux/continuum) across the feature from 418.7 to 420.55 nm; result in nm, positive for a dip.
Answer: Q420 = 0.19 nm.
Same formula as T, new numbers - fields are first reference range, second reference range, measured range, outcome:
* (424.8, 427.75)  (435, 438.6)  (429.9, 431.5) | 0.54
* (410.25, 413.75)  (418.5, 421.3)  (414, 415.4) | 0.06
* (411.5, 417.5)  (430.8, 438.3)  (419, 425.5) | 0.29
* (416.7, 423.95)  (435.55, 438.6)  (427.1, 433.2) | 0.95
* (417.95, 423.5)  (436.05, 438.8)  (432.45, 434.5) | 0.05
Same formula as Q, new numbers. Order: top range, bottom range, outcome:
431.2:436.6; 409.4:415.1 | 1.27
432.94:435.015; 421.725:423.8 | 1.24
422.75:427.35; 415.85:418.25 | 1.02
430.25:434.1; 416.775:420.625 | 1.09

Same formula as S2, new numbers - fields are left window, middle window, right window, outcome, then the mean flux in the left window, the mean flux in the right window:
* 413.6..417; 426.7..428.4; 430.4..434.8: 0.07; 1.27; 1.28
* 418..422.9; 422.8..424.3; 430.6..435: 0.01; 1.25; 1.31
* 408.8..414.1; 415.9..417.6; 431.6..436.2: 0.06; 1.28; 1.43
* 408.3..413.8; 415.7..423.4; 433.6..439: 0.05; 1.27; 1.42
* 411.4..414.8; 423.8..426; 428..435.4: -0.02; 1.25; 1.22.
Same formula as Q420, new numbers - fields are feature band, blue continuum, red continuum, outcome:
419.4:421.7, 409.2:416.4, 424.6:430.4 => -0.077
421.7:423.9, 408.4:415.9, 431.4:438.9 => 0.190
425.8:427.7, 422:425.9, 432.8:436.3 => 0.143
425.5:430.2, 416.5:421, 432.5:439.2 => 0.587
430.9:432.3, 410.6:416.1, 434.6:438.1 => 0.173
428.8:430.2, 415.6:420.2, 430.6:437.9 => 0.354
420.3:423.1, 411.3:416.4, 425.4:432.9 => -0.149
